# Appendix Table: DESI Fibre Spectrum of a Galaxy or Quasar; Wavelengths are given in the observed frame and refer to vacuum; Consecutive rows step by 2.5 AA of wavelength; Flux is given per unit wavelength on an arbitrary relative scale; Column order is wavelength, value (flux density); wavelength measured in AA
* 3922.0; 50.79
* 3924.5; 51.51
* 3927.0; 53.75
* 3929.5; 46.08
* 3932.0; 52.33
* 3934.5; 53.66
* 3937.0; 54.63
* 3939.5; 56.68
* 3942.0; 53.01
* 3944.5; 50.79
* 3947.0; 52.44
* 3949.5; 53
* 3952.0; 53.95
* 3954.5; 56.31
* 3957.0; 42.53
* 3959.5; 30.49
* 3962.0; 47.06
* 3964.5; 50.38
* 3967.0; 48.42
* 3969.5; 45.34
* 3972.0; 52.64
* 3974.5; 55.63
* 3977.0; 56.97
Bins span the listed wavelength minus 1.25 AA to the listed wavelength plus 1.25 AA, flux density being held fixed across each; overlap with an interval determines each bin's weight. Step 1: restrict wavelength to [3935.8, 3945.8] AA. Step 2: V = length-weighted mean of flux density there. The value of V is 53.8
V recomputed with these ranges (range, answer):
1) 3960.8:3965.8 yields 48.7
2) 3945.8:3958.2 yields 51.7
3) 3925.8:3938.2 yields 52.1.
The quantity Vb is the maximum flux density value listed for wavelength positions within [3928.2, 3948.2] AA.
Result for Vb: 56.68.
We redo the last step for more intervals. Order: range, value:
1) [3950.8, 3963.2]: 56.31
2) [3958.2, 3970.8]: 50.38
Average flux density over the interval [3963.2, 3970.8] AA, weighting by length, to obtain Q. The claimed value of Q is 48.1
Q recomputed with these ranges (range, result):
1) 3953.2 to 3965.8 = 45.4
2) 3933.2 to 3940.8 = 55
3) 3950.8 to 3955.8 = 55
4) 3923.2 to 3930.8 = 50.5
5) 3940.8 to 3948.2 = 52.1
